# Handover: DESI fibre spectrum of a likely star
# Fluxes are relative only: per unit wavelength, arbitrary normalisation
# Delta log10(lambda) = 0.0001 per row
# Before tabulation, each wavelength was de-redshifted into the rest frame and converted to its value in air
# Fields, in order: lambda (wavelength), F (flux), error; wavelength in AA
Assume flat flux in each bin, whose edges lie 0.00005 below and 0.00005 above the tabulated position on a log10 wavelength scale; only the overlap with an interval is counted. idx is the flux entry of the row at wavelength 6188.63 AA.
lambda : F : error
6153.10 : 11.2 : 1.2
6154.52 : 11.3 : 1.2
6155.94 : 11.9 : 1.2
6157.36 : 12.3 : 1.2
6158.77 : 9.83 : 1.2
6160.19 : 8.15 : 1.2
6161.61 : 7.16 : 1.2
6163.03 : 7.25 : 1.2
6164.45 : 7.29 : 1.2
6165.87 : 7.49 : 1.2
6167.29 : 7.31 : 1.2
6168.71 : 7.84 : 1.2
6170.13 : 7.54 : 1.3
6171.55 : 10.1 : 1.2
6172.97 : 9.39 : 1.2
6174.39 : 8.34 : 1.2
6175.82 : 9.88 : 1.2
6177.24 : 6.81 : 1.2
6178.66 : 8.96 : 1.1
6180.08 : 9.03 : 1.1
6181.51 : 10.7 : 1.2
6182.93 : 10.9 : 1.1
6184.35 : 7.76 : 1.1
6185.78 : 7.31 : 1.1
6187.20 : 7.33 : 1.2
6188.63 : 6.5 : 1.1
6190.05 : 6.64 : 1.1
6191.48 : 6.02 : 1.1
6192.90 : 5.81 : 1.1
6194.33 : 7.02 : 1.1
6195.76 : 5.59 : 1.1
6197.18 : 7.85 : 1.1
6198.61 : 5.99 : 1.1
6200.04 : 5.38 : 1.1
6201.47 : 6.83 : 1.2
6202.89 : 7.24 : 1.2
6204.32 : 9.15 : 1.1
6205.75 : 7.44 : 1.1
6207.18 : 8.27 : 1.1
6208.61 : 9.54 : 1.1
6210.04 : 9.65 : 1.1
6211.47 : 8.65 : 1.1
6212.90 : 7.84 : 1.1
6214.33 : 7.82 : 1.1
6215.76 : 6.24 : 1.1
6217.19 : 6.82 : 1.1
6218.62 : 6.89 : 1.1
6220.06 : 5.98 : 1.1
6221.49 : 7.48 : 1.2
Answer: 6.5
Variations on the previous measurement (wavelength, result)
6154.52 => 11.3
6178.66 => 8.96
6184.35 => 7.76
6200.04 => 5.38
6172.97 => 9.39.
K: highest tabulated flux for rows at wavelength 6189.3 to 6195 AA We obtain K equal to 7.02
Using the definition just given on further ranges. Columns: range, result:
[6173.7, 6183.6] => 10.9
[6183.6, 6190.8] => 7.76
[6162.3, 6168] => 7.49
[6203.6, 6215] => 9.65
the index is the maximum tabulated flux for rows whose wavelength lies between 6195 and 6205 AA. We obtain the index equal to 9.15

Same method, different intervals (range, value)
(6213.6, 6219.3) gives 7.82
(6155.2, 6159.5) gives 12.3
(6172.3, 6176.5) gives 9.88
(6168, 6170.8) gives 7.84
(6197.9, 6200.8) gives 5.99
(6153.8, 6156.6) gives 11.9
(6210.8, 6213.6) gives 8.65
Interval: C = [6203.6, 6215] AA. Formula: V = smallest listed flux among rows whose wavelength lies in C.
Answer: 7.44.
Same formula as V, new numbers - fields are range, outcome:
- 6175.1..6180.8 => 6.81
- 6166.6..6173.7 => 7.31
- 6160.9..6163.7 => 7.16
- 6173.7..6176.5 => 8.34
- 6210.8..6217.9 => 6.24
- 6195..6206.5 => 5.38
